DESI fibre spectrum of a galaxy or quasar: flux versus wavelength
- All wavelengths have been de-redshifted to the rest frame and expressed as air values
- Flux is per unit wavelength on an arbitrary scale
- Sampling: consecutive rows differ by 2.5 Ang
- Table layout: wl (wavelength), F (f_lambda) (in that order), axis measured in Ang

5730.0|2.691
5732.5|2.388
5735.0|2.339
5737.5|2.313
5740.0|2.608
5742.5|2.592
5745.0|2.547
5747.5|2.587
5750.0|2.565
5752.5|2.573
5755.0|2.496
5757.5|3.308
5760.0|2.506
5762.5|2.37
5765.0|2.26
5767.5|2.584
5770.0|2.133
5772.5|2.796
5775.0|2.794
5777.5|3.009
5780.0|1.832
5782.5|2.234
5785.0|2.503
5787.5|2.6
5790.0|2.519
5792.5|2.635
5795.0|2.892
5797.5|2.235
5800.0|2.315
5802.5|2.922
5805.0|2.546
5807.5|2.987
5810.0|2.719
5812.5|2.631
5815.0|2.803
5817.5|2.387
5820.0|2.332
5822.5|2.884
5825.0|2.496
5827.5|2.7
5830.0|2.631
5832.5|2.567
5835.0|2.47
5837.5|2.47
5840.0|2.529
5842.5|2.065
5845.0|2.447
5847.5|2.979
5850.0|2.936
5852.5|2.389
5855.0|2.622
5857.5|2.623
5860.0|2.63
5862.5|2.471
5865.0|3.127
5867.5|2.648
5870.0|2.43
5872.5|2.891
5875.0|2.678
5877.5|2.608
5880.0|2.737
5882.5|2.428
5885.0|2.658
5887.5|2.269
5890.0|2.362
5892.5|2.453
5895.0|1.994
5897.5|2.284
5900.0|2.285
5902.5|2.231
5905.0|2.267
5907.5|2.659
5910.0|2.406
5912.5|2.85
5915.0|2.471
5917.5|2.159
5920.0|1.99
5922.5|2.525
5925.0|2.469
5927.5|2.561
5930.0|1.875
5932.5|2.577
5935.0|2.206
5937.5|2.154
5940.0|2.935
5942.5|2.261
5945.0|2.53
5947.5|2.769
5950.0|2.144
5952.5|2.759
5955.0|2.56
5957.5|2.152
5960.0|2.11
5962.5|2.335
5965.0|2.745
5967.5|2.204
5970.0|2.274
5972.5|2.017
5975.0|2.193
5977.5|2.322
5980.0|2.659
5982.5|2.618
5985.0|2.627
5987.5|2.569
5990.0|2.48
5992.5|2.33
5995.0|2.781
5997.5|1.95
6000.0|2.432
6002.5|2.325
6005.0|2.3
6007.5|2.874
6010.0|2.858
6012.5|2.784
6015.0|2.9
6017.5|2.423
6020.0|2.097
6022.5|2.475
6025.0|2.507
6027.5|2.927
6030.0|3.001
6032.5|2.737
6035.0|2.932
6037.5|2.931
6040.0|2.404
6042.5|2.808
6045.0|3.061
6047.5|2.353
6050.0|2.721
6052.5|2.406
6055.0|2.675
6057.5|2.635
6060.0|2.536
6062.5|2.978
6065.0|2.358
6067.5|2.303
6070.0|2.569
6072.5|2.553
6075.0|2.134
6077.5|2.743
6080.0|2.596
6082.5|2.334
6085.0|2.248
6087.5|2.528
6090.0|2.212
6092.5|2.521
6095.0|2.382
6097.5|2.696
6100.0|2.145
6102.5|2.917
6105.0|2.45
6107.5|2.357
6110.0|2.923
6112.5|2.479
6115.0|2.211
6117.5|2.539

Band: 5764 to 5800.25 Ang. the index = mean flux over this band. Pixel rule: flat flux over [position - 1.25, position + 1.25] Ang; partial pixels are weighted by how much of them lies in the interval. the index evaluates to 2.5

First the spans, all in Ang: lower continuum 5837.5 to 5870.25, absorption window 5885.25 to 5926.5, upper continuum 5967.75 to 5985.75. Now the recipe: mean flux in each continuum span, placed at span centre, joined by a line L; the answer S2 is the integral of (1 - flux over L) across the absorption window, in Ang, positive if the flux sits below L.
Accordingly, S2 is 2.4 Ang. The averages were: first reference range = 2.61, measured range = 2.36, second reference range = 2.37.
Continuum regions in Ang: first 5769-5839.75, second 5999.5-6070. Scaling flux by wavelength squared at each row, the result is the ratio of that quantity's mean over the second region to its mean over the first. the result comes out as 1.11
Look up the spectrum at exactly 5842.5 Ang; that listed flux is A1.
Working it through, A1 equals 2.065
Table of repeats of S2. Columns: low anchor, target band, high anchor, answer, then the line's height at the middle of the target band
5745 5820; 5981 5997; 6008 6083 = 0.5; 2.62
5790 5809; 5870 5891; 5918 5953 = -0.6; 2.5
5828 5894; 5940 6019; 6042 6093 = 2.7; 2.55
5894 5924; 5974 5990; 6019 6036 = 0.3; 2.55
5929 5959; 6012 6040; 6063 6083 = -2.7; 2.45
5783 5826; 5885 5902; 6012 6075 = 2.0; 2.62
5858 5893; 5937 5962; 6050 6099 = 1.2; 2.56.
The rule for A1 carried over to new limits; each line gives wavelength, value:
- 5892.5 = 2.453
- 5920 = 1.99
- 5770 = 2.133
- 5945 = 2.53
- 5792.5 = 2.635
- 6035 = 2.932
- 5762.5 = 2.37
